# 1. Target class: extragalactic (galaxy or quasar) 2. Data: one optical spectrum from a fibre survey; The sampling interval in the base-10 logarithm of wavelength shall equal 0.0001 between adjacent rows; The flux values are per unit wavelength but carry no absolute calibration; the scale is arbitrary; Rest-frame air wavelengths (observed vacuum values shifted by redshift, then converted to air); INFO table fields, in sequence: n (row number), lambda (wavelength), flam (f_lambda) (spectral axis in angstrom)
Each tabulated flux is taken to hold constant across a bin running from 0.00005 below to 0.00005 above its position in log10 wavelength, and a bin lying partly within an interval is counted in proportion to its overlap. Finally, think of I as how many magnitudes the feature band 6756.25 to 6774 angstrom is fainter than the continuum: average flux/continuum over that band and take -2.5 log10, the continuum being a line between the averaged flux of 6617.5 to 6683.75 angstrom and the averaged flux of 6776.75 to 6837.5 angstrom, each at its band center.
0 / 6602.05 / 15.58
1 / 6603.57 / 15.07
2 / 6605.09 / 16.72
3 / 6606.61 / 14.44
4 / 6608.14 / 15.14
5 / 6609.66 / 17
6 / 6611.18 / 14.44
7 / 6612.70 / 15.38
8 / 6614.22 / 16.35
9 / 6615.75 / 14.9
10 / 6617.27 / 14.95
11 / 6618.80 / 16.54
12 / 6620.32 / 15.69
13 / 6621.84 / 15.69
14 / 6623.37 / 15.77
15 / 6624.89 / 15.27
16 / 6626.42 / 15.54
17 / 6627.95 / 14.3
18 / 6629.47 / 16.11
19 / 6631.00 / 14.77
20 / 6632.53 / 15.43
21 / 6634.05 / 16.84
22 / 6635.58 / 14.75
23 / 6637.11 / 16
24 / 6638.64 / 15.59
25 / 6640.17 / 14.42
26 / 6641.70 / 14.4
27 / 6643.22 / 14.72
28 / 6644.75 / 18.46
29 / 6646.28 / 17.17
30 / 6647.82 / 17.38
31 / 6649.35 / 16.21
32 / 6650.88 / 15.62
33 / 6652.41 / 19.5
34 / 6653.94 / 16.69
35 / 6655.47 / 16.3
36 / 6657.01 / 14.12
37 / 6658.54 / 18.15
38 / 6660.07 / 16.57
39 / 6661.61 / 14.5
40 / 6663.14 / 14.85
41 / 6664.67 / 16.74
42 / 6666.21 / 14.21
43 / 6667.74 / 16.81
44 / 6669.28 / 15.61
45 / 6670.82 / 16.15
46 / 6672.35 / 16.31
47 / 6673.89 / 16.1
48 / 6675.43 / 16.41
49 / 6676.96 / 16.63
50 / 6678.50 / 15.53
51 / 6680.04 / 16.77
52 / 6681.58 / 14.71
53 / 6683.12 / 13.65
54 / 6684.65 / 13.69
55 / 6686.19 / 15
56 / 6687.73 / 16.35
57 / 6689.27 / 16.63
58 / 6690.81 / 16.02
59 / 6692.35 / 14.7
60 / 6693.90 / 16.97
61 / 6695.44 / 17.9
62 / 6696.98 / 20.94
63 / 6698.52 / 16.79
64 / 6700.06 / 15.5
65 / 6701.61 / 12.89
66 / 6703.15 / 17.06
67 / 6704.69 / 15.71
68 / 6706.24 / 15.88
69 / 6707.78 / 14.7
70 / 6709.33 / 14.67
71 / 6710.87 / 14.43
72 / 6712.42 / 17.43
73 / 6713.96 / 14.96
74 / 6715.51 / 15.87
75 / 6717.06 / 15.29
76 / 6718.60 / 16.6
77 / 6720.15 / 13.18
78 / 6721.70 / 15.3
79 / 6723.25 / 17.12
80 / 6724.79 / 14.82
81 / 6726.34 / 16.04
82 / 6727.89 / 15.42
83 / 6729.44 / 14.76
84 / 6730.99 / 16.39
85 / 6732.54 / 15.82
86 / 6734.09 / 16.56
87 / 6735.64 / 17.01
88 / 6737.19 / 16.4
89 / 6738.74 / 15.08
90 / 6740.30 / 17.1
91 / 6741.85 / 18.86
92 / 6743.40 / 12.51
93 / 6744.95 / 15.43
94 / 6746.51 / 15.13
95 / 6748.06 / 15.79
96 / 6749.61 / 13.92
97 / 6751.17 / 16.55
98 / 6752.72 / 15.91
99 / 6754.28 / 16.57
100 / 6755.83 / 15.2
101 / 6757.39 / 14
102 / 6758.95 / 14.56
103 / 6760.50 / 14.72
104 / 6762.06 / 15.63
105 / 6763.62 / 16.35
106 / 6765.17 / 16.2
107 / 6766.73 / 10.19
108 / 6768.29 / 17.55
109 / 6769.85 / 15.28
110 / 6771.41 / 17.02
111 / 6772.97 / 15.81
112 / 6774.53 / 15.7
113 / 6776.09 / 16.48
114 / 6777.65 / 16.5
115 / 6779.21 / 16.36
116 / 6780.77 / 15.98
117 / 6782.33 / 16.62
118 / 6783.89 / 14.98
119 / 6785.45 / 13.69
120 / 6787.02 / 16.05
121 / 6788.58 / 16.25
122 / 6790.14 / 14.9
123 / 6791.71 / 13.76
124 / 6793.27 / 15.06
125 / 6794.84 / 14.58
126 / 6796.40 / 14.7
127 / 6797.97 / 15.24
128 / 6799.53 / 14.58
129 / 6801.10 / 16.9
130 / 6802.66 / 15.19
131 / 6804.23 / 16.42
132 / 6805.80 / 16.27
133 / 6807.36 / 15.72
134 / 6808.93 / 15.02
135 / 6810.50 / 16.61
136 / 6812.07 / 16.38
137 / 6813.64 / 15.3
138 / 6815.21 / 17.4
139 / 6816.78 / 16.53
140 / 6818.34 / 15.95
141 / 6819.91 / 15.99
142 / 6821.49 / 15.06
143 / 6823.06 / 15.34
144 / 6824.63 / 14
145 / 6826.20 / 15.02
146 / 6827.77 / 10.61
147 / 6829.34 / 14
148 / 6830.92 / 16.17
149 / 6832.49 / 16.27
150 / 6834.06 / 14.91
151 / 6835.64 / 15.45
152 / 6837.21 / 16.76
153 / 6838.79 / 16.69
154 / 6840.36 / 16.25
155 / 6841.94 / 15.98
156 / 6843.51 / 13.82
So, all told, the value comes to 0.02 mag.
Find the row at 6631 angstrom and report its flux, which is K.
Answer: 14.77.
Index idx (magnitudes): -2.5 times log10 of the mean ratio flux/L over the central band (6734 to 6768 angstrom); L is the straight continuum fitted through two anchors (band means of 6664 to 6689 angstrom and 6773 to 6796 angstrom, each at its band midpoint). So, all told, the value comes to 0.01 mag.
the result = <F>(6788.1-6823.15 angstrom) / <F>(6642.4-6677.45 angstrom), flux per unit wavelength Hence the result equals 0.96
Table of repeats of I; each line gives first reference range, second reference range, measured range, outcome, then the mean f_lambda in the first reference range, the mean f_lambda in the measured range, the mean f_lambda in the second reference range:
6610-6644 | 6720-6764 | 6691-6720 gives -0.028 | 15.4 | 16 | 15.6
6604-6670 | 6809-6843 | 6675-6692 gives 0.013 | 15.8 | 15.6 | 15.5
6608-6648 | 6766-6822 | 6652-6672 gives -0.032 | 15.7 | 16.1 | 15.6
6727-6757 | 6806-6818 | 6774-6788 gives 0.011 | 15.8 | 15.8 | 16.1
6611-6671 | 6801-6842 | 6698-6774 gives 0.012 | 15.8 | 15.5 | 15.6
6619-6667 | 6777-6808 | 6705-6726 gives 0.018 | 15.9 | 15.4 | 15.5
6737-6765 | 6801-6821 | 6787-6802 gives 0.054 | 15.5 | 15.2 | 16.1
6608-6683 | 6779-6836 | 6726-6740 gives -0.026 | 15.9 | 16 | 15.4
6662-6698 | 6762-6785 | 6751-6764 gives 0.026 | 16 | 15.4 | 15.8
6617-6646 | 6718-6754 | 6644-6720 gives -0.026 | 15.6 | 16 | 15.7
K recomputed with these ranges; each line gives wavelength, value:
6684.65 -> 13.69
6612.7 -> 15.38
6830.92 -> 16.17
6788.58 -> 16.25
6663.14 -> 14.85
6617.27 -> 14.95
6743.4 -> 12.51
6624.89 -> 15.27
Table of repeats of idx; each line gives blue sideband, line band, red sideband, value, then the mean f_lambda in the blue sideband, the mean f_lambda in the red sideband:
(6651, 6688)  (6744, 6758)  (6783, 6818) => 0.02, 15.9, 15.5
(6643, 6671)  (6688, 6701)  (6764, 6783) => -0.05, 16.3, 15.8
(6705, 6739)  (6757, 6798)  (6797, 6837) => 0.01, 15.6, 15.5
